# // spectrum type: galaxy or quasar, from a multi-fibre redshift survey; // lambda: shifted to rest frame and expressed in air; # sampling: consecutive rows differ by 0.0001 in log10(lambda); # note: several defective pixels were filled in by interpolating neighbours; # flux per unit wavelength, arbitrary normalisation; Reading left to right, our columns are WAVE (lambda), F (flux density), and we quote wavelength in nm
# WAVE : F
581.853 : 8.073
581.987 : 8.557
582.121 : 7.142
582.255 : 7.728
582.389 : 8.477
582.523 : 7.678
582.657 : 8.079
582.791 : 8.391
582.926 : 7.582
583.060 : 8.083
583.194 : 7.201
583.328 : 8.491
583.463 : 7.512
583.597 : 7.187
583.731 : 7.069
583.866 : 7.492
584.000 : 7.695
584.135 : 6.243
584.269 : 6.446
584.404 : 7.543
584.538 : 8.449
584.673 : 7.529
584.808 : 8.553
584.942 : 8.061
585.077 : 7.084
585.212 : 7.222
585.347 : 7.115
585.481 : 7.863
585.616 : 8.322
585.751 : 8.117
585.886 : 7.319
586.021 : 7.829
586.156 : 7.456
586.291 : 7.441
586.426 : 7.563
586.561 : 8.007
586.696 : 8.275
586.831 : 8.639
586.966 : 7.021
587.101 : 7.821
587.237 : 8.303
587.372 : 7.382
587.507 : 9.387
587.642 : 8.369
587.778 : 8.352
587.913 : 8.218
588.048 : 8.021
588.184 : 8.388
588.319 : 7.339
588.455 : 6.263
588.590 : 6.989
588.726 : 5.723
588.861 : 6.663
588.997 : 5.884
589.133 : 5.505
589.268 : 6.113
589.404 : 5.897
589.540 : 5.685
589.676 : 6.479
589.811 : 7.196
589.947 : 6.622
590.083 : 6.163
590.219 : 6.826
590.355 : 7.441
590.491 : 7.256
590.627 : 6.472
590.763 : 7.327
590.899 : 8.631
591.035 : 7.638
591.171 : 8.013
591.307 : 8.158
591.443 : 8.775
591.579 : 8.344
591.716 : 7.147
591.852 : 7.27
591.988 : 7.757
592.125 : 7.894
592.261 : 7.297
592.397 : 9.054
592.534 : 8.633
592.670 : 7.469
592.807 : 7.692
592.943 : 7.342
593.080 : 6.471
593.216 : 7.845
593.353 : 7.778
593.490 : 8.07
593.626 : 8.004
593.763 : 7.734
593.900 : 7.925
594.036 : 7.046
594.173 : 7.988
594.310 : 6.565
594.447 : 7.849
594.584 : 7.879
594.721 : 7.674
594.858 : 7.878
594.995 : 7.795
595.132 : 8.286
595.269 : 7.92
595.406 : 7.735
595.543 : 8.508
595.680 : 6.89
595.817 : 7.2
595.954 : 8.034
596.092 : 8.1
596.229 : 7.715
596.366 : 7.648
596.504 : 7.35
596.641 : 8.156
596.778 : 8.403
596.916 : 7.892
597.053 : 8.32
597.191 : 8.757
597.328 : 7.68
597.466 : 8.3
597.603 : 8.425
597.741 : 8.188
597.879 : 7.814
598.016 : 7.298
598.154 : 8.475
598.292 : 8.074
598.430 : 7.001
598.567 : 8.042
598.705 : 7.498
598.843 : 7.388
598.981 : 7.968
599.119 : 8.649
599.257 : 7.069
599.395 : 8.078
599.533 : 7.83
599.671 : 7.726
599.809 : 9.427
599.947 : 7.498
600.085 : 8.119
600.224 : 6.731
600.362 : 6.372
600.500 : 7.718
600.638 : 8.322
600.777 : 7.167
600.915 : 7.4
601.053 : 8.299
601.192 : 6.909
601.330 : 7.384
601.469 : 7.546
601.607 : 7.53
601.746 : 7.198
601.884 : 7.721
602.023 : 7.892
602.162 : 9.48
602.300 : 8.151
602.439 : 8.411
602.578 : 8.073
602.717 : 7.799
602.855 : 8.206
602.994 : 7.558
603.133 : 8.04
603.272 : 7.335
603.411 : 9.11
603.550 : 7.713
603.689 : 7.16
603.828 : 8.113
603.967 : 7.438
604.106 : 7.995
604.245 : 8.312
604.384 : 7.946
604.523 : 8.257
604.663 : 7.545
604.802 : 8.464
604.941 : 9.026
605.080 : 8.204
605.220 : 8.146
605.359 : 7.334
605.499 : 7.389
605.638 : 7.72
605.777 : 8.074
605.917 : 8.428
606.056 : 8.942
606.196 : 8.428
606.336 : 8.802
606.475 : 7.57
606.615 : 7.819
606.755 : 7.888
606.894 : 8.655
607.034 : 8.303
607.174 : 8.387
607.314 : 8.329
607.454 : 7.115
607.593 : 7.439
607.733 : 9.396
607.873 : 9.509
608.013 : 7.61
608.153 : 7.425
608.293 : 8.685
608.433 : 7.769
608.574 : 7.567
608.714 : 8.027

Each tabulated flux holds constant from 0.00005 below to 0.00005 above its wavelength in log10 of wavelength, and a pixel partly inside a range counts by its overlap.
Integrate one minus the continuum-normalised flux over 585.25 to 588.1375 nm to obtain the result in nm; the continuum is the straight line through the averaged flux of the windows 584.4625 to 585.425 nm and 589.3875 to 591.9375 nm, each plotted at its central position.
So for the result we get -0.14 nm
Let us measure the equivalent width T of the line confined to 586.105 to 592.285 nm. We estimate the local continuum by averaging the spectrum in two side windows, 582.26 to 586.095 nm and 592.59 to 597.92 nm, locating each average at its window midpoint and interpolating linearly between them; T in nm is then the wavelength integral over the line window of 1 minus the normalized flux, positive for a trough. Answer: 0.28 nm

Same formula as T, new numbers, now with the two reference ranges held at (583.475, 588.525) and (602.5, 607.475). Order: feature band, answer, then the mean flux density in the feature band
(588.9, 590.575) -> 0.29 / 6.42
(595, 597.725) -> -0.02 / 7.97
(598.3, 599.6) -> 0.03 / 7.74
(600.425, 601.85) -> 0.08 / 7.55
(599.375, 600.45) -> 0.03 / 7.71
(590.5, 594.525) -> 0.05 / 7.72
